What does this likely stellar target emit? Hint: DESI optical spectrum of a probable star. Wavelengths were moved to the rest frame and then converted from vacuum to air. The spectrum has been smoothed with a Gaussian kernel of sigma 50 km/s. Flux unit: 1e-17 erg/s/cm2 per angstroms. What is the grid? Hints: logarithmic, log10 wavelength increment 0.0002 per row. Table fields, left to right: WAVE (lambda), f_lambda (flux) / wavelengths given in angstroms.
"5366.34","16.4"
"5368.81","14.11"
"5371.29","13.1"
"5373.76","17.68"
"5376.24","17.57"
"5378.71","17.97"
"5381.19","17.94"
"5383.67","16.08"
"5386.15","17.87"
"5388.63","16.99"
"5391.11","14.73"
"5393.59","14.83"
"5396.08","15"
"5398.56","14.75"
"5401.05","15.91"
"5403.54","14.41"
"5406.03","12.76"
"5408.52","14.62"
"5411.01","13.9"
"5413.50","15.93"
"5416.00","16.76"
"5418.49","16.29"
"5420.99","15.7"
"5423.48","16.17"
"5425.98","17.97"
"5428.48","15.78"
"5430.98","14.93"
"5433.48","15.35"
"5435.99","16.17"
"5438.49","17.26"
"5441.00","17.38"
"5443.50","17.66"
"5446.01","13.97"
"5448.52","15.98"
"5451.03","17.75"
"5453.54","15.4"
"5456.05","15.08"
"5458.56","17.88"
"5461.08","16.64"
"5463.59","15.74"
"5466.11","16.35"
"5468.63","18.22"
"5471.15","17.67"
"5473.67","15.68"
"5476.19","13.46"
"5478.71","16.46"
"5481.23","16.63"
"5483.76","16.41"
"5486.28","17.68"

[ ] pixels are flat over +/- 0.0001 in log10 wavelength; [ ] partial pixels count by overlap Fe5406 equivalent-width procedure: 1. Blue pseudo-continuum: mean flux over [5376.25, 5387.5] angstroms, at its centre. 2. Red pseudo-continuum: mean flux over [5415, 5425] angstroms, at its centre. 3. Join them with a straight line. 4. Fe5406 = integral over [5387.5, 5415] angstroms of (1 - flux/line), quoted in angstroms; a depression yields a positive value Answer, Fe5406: 3.2 angstroms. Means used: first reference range 17.5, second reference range 16.3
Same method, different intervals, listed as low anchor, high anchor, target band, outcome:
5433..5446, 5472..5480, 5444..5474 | -1.0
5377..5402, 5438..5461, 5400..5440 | 1.8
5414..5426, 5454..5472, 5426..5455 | 0.6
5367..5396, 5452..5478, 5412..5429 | -0.1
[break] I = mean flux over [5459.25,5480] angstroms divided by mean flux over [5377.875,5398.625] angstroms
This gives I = 1.0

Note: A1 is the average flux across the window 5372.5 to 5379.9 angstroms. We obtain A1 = 17.7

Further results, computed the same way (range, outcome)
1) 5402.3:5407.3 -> 13.6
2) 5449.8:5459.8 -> 16.5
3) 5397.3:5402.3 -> 15.3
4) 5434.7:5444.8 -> 17.1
